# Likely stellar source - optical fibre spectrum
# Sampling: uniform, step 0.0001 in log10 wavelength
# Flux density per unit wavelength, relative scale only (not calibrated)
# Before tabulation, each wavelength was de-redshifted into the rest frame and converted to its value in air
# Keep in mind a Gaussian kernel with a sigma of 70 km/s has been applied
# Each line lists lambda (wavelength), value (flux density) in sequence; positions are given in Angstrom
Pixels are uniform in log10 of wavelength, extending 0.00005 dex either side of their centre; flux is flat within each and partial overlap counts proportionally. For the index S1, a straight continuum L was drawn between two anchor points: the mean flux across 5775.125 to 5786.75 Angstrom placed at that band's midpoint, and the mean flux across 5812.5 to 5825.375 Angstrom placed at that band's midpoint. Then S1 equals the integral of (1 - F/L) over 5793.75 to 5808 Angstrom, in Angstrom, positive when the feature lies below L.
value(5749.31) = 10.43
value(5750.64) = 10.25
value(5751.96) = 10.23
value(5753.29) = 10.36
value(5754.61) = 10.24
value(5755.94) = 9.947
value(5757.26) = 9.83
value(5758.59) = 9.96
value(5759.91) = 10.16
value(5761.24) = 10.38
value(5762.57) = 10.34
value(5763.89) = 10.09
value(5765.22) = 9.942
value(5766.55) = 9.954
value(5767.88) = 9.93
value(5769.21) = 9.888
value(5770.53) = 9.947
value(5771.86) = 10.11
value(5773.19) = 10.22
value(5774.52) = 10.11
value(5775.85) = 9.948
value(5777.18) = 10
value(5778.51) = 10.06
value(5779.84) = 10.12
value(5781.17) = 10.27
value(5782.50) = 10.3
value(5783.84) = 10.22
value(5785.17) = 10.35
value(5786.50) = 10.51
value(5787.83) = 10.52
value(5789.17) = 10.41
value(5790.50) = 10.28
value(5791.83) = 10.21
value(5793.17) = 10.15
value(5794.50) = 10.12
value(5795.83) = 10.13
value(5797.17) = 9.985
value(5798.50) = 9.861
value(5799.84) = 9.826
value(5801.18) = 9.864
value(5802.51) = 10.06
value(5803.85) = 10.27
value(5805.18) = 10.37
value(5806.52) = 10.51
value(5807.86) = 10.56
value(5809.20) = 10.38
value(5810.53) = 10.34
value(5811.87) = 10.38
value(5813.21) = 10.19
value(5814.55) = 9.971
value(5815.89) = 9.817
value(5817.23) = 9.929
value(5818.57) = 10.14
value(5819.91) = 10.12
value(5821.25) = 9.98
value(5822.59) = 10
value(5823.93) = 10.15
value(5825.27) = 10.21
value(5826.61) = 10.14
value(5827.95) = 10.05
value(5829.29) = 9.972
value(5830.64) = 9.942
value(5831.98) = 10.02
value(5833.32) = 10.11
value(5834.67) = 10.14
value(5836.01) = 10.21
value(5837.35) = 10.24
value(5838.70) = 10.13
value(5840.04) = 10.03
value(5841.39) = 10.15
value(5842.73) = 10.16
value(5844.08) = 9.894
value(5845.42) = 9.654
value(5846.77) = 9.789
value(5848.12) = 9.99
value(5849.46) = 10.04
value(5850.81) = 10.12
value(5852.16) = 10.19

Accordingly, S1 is 0.0 Angstrom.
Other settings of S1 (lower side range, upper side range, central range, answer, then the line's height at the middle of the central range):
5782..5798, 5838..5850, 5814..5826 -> 0.1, 10.1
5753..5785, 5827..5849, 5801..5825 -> -0.3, 10.1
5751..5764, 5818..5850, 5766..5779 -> 0.2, 10.1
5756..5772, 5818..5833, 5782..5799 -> -0.3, 10.1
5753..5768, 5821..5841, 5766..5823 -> -0.3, 10.1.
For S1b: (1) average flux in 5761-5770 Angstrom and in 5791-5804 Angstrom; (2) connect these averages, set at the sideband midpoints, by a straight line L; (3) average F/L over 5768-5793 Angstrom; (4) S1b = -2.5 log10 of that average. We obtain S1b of -0.014 mag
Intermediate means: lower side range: 10.1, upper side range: 10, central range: 10.2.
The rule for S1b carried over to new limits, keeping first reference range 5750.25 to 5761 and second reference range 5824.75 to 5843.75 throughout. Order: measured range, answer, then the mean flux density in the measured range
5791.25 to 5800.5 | 0.009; 10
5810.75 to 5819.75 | 0.003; 10.1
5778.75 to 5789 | -0.021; 10.3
